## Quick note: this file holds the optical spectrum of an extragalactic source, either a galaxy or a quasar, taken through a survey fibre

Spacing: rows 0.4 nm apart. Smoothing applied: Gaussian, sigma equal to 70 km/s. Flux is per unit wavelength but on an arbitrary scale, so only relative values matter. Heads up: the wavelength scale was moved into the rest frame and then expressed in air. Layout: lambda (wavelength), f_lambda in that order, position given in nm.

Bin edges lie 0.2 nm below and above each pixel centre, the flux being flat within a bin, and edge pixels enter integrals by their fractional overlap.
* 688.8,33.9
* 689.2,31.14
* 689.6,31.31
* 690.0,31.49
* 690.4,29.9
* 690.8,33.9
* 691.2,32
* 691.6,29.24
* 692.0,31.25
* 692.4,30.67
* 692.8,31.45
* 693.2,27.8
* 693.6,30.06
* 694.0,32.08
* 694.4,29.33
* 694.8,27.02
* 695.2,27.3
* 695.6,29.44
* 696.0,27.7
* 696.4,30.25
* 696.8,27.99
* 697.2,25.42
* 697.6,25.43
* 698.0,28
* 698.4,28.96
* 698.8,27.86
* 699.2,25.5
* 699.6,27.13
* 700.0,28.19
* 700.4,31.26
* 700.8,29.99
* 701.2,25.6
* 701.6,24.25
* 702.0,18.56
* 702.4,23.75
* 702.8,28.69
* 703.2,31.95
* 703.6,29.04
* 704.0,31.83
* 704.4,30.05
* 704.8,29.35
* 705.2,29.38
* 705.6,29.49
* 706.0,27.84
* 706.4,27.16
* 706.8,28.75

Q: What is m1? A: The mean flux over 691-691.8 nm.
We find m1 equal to 30.6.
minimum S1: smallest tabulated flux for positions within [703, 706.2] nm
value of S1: 27.84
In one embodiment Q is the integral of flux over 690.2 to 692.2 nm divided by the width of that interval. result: 31.3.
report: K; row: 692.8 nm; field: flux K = 31.45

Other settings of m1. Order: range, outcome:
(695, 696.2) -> 28.1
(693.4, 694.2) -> 31.1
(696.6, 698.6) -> 27.2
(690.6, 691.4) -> 32.9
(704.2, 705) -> 29.7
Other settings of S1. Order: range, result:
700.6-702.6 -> 18.56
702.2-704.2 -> 23.75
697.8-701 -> 25.5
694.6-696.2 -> 27.02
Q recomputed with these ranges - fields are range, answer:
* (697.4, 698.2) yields 26.7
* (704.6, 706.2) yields 29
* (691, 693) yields 30.9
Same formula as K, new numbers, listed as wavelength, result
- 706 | 27.84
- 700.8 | 29.99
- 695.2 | 27.3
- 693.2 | 27.8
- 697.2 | 25.42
